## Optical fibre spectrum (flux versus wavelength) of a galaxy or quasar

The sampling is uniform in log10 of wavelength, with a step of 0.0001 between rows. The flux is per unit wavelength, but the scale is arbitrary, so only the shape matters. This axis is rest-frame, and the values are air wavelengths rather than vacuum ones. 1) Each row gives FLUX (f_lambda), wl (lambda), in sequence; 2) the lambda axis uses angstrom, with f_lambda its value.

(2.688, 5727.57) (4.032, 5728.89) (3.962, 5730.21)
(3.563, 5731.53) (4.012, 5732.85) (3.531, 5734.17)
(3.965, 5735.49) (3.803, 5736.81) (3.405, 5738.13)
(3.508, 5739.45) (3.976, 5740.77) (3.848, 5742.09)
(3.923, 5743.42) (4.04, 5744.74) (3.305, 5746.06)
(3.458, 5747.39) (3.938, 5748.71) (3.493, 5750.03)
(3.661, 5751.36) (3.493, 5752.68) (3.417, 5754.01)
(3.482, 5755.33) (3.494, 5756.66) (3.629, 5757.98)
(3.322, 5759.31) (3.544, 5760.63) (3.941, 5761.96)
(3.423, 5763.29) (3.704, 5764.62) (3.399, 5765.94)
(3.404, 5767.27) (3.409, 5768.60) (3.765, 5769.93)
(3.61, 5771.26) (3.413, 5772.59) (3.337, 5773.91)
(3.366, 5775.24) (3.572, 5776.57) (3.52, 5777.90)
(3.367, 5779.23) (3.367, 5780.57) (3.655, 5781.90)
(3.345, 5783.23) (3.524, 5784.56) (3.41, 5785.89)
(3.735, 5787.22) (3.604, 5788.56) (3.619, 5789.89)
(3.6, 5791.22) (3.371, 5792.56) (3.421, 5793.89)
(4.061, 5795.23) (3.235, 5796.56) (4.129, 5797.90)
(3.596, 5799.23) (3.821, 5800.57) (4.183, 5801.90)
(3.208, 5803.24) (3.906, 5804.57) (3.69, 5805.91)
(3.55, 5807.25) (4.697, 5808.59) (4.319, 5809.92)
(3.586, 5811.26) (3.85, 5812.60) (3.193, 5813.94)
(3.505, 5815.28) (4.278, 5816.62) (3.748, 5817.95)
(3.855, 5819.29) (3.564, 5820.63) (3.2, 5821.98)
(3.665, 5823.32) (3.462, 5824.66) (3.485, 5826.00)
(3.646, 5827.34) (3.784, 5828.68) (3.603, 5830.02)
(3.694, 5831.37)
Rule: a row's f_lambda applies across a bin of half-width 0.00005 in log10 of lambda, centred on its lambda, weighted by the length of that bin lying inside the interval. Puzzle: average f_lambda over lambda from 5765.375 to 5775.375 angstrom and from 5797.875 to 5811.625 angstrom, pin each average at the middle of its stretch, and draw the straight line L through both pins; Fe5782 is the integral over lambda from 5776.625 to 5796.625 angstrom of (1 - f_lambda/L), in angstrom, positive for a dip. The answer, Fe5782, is 0.7 angstrom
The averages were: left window 3.47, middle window 3.53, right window 3.88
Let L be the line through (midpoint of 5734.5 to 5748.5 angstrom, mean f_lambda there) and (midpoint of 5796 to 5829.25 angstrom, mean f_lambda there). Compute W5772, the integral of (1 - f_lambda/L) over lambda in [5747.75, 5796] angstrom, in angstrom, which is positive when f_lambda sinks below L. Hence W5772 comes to 2.44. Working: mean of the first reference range 3.73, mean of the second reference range 3.73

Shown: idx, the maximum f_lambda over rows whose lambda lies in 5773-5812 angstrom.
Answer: 4.697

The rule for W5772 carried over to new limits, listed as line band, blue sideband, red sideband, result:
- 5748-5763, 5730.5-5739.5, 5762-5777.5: 0.05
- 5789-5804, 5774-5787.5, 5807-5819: 0.03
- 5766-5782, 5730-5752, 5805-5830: 1.08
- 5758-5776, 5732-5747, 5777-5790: 0.42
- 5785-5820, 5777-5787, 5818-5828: -2.17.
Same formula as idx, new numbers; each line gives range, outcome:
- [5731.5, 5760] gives 4.04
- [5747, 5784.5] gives 3.941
